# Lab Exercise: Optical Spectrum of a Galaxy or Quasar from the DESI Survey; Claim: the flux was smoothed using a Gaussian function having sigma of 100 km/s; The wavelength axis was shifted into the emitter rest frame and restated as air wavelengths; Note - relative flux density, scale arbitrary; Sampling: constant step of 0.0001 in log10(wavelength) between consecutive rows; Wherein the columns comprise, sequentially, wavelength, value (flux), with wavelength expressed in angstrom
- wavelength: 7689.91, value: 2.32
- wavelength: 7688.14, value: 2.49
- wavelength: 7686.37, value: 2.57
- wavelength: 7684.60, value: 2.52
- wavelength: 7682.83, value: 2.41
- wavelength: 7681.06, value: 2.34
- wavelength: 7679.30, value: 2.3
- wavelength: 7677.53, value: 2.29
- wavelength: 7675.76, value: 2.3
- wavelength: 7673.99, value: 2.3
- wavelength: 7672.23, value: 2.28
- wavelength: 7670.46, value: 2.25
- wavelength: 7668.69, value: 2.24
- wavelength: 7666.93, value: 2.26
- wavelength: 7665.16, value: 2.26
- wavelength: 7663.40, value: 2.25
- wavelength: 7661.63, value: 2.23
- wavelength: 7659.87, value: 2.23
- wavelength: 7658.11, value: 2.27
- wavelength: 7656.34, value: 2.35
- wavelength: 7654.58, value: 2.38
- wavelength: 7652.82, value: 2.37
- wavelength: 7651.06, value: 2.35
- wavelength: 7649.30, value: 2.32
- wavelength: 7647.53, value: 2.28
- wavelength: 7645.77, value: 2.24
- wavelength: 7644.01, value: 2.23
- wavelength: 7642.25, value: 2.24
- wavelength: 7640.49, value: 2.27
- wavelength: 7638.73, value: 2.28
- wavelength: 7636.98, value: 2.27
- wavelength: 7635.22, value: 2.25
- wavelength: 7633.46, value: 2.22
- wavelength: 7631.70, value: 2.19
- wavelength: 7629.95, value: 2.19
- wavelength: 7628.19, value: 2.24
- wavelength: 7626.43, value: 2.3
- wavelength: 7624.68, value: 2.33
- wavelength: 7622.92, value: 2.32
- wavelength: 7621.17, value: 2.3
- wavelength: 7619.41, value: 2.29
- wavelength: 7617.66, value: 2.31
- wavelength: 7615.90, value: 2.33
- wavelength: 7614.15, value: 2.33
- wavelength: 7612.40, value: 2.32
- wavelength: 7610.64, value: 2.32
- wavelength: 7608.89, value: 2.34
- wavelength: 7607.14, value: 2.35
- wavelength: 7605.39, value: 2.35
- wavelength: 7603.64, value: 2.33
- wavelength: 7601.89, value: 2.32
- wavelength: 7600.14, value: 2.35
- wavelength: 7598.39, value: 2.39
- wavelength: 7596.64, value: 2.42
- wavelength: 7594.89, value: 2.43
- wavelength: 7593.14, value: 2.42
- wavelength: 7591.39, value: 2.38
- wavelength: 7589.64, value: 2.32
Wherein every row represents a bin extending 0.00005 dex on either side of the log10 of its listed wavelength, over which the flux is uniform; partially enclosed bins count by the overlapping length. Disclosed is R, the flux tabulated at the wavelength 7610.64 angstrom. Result 2.32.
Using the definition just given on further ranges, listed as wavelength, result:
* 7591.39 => 2.38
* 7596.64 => 2.42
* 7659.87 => 2.23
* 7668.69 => 2.24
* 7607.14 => 2.35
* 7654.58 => 2.38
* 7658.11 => 2.27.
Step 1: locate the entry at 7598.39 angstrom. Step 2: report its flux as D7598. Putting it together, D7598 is 2.39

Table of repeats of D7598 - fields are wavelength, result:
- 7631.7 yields 2.19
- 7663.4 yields 2.25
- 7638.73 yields 2.28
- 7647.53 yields 2.28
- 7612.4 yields 2.32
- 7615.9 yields 2.33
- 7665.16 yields 2.26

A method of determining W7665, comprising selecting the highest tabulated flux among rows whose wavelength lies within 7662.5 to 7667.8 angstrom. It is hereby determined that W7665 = 2.26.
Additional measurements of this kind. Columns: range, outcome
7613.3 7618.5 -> 2.33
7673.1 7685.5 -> 2.52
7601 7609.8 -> 2.35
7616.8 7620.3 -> 2.31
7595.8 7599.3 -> 2.42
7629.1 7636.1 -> 2.25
